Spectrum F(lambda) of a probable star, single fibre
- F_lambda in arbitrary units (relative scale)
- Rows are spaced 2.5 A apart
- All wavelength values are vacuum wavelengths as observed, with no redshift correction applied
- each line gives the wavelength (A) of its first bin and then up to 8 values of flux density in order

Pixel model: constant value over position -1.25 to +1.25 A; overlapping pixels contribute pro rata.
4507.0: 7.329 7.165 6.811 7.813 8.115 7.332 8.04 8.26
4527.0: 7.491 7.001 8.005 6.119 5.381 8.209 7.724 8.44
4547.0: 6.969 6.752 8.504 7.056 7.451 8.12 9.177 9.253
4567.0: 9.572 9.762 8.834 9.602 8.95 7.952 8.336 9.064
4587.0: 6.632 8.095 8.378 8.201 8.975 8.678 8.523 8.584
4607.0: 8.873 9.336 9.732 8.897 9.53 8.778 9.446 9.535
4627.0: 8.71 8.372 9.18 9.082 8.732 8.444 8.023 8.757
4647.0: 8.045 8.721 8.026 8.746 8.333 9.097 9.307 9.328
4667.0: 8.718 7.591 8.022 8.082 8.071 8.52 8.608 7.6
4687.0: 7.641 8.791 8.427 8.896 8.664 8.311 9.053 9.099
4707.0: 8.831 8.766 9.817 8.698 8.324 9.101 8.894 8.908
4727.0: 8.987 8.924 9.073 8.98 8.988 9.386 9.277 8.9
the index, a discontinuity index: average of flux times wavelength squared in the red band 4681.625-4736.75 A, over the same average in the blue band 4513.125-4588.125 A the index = 1.17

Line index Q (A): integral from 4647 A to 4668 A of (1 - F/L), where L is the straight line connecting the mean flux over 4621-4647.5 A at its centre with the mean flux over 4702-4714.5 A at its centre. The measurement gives 0.30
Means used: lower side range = 8.77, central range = 8.74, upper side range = 9.08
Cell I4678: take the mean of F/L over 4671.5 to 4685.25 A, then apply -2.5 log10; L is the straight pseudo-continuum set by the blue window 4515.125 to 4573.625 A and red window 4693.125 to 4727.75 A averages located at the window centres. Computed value 0.07 mag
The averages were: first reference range 7.9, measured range 8.18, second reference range 8.88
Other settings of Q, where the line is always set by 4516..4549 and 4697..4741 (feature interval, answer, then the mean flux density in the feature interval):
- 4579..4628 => -4.30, 8.72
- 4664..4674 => 0.26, 8.32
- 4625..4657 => -1.03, 8.58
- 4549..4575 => -3.00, 8.57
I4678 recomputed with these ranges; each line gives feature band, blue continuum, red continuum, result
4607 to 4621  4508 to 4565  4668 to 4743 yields -0.14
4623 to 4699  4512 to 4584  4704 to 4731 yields 0.01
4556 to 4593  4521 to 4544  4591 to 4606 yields -0.06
